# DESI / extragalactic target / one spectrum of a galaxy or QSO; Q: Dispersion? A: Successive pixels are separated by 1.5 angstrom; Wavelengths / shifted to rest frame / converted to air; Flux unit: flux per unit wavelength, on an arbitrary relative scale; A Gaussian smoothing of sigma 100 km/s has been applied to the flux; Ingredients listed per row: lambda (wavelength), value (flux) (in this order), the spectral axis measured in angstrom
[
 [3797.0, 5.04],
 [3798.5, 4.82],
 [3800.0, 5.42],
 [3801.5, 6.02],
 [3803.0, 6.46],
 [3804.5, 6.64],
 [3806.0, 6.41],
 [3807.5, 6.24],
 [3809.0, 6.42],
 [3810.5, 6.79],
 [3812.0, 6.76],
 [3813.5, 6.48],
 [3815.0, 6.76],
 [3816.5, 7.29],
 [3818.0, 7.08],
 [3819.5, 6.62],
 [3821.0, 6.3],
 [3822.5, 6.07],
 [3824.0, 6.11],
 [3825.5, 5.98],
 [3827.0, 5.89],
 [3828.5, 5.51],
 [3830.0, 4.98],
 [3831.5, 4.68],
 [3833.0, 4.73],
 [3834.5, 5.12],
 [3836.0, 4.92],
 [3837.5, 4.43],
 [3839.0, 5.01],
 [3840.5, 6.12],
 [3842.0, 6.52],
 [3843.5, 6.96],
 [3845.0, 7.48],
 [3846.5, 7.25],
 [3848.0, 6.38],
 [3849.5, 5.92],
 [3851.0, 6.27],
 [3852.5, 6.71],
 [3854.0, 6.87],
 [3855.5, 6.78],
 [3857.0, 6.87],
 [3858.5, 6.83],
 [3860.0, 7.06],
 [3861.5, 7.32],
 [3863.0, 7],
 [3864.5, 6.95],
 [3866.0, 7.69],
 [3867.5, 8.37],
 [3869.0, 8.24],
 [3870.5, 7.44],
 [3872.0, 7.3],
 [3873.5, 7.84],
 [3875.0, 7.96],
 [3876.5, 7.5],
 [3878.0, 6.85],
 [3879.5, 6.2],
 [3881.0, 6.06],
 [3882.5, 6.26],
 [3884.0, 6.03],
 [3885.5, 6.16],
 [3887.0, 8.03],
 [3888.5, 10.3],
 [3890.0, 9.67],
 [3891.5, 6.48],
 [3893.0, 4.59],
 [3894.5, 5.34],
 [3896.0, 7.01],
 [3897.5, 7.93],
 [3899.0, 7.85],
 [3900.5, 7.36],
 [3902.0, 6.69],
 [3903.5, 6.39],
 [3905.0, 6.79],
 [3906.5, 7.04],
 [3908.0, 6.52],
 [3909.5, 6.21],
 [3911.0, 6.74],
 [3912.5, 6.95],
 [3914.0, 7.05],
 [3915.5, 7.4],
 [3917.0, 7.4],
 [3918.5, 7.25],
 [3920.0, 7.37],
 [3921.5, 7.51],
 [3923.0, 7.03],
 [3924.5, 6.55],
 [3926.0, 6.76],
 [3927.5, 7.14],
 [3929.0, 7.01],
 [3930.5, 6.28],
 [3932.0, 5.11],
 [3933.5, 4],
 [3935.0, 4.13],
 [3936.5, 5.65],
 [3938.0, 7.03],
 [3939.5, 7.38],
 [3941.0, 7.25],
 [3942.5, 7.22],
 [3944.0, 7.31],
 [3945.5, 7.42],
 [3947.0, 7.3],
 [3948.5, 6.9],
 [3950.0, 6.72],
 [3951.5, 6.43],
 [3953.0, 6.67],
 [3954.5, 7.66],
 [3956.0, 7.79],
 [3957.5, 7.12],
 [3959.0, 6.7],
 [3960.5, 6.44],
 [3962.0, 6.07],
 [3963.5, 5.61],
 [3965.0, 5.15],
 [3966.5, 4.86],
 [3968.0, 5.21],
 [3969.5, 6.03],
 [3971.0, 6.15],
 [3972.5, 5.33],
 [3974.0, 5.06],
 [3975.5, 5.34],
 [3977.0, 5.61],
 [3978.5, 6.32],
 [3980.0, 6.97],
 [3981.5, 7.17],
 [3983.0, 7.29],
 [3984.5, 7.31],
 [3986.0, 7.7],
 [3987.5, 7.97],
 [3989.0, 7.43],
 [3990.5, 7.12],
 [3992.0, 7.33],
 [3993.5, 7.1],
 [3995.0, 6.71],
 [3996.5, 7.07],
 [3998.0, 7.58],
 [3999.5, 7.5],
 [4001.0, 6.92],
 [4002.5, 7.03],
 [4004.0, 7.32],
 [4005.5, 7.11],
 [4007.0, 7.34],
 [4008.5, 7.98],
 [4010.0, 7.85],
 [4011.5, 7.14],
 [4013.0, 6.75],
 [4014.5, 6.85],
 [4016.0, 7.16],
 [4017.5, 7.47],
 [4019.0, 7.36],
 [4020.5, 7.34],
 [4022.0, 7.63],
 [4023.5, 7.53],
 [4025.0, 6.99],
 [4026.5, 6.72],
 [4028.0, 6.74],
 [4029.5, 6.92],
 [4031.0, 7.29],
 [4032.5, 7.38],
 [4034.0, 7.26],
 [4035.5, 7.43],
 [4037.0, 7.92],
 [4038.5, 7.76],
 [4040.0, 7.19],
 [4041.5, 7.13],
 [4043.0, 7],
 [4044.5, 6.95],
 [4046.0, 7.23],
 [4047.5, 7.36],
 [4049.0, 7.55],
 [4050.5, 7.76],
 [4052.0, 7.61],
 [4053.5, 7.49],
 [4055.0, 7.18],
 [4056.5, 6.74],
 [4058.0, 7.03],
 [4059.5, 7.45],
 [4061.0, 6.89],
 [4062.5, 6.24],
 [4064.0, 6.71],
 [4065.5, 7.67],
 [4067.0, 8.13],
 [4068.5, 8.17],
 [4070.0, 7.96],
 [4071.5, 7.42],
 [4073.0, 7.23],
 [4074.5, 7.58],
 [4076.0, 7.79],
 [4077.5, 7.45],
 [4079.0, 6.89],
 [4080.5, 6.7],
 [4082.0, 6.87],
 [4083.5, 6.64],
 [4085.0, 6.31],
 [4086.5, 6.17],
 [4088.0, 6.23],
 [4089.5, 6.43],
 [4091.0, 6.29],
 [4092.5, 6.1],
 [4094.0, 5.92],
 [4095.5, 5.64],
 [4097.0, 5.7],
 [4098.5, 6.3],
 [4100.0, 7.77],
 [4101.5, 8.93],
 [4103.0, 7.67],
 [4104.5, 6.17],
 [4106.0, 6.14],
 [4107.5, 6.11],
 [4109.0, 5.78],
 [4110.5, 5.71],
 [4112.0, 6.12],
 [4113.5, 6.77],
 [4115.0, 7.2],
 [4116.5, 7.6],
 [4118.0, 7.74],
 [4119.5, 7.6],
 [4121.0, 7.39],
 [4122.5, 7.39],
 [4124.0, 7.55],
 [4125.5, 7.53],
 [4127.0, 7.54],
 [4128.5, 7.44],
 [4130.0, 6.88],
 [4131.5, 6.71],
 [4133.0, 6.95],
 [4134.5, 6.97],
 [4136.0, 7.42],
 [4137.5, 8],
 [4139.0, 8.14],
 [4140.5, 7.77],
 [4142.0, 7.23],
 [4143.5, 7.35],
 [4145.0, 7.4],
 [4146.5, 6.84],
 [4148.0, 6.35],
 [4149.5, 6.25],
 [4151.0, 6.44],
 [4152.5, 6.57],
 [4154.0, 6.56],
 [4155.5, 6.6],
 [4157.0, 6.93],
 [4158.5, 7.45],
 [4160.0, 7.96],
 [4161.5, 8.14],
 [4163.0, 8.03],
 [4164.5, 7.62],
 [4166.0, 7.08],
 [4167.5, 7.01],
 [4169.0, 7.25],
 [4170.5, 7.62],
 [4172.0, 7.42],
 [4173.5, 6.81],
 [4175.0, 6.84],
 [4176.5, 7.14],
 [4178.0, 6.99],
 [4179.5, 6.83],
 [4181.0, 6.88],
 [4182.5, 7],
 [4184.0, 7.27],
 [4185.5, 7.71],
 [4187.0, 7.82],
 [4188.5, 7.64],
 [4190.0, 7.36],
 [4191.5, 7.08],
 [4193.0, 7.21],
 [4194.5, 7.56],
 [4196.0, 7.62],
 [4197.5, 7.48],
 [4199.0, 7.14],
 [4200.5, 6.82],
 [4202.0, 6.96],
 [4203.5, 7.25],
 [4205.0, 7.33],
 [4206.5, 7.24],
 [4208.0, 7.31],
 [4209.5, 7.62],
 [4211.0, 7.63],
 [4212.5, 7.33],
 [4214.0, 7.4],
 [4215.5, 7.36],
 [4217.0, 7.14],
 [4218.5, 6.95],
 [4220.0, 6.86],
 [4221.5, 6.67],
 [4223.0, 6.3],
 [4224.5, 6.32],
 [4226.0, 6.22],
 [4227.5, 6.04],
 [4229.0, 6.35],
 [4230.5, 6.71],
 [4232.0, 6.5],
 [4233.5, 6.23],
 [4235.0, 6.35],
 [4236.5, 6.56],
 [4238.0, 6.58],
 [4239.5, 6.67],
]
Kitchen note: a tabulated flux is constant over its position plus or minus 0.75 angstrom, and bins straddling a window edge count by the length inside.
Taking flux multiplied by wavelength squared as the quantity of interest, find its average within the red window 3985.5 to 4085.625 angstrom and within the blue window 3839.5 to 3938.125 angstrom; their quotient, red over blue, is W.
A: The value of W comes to 1.14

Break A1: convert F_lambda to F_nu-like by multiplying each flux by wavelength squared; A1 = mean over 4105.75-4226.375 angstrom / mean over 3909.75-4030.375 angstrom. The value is 1.16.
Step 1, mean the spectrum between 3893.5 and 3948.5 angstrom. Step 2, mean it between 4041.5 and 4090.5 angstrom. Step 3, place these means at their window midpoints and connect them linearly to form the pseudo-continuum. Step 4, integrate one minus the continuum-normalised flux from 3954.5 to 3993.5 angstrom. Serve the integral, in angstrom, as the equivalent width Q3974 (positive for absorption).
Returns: 2.4 angstrom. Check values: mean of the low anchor 6.75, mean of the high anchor 7.15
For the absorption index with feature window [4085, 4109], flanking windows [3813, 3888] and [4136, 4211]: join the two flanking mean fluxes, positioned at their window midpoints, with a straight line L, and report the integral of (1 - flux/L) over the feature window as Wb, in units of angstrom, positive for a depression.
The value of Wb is 2.1 angstrom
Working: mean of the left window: 6.56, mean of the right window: 7.25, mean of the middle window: 6.48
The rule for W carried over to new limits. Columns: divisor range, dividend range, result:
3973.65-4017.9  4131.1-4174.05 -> 1.10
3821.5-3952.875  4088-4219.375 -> 1.21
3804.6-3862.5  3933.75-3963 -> 1.14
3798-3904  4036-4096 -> 1.19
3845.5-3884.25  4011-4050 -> 1.12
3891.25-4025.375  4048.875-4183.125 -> 1.13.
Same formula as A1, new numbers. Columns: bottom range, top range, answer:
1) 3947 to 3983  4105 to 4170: 1.23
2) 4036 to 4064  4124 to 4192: 1.05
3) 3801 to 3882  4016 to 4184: 1.24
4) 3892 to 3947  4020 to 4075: 1.17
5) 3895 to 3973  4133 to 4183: 1.21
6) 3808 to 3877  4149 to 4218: 1.31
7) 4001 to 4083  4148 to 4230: 1.05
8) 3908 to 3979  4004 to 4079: 1.19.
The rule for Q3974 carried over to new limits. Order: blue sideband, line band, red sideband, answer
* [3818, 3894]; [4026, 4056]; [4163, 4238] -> -1.9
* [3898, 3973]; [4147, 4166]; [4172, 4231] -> -0.2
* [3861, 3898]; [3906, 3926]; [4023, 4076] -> 0.7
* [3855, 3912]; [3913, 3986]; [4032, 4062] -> 6.7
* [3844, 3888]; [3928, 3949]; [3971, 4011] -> 1.7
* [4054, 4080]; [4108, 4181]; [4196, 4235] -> -0.2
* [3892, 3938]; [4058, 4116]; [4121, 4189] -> 1.8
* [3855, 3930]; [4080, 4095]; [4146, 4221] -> 1.7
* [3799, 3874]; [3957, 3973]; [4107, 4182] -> 2.1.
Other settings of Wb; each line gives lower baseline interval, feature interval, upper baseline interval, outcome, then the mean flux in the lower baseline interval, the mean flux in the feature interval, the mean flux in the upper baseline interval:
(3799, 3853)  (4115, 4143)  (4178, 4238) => -2.43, 6.12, 7.43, 7.02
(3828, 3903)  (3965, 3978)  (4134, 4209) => 2.73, 6.72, 5.45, 7.24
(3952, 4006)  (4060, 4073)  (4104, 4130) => -1.06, 6.66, 7.39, 6.93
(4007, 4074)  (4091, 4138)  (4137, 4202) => 2.28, 7.31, 6.91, 7.23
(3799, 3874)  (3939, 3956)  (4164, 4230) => -1.22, 6.46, 7.14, 7.12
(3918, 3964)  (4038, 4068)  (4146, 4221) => -1.49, 6.67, 7.26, 7.19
